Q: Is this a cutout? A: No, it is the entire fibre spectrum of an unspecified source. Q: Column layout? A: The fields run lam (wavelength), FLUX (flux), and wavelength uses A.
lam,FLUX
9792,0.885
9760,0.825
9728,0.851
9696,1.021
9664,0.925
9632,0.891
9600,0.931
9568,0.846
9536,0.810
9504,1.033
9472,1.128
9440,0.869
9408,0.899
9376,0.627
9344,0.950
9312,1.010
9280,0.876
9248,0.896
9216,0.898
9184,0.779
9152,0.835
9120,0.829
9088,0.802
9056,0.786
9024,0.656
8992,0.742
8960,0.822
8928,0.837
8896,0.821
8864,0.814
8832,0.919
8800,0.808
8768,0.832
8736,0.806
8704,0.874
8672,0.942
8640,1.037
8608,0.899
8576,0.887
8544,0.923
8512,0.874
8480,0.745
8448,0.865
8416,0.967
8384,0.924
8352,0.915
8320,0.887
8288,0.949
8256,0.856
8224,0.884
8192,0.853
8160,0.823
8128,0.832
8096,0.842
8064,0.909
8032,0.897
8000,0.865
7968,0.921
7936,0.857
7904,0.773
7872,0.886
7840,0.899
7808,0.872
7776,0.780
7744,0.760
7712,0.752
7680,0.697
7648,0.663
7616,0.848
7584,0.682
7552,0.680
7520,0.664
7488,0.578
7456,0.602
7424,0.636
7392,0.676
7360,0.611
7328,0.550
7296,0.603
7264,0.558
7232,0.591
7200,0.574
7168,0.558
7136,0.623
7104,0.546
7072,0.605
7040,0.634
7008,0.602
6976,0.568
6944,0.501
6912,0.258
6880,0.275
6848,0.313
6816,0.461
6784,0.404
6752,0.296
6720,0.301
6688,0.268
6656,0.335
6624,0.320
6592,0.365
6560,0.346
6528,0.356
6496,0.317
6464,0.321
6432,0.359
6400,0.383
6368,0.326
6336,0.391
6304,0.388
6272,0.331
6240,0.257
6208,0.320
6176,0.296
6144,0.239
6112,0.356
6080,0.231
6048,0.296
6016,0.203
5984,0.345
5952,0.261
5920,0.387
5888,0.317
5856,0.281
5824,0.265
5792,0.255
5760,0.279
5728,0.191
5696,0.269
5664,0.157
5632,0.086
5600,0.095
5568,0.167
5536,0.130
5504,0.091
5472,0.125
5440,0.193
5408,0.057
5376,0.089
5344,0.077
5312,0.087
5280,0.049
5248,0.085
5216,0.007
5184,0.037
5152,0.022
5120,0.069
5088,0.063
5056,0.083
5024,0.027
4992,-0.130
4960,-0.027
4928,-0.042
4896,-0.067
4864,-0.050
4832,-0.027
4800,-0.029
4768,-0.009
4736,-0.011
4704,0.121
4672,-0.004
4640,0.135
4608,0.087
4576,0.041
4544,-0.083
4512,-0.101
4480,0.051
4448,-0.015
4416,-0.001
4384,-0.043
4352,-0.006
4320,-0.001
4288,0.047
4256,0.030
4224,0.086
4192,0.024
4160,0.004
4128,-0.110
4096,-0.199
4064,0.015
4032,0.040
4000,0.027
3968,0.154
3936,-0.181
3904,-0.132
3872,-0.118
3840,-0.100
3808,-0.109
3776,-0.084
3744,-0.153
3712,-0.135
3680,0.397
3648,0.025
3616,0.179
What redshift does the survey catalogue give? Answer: 0.743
